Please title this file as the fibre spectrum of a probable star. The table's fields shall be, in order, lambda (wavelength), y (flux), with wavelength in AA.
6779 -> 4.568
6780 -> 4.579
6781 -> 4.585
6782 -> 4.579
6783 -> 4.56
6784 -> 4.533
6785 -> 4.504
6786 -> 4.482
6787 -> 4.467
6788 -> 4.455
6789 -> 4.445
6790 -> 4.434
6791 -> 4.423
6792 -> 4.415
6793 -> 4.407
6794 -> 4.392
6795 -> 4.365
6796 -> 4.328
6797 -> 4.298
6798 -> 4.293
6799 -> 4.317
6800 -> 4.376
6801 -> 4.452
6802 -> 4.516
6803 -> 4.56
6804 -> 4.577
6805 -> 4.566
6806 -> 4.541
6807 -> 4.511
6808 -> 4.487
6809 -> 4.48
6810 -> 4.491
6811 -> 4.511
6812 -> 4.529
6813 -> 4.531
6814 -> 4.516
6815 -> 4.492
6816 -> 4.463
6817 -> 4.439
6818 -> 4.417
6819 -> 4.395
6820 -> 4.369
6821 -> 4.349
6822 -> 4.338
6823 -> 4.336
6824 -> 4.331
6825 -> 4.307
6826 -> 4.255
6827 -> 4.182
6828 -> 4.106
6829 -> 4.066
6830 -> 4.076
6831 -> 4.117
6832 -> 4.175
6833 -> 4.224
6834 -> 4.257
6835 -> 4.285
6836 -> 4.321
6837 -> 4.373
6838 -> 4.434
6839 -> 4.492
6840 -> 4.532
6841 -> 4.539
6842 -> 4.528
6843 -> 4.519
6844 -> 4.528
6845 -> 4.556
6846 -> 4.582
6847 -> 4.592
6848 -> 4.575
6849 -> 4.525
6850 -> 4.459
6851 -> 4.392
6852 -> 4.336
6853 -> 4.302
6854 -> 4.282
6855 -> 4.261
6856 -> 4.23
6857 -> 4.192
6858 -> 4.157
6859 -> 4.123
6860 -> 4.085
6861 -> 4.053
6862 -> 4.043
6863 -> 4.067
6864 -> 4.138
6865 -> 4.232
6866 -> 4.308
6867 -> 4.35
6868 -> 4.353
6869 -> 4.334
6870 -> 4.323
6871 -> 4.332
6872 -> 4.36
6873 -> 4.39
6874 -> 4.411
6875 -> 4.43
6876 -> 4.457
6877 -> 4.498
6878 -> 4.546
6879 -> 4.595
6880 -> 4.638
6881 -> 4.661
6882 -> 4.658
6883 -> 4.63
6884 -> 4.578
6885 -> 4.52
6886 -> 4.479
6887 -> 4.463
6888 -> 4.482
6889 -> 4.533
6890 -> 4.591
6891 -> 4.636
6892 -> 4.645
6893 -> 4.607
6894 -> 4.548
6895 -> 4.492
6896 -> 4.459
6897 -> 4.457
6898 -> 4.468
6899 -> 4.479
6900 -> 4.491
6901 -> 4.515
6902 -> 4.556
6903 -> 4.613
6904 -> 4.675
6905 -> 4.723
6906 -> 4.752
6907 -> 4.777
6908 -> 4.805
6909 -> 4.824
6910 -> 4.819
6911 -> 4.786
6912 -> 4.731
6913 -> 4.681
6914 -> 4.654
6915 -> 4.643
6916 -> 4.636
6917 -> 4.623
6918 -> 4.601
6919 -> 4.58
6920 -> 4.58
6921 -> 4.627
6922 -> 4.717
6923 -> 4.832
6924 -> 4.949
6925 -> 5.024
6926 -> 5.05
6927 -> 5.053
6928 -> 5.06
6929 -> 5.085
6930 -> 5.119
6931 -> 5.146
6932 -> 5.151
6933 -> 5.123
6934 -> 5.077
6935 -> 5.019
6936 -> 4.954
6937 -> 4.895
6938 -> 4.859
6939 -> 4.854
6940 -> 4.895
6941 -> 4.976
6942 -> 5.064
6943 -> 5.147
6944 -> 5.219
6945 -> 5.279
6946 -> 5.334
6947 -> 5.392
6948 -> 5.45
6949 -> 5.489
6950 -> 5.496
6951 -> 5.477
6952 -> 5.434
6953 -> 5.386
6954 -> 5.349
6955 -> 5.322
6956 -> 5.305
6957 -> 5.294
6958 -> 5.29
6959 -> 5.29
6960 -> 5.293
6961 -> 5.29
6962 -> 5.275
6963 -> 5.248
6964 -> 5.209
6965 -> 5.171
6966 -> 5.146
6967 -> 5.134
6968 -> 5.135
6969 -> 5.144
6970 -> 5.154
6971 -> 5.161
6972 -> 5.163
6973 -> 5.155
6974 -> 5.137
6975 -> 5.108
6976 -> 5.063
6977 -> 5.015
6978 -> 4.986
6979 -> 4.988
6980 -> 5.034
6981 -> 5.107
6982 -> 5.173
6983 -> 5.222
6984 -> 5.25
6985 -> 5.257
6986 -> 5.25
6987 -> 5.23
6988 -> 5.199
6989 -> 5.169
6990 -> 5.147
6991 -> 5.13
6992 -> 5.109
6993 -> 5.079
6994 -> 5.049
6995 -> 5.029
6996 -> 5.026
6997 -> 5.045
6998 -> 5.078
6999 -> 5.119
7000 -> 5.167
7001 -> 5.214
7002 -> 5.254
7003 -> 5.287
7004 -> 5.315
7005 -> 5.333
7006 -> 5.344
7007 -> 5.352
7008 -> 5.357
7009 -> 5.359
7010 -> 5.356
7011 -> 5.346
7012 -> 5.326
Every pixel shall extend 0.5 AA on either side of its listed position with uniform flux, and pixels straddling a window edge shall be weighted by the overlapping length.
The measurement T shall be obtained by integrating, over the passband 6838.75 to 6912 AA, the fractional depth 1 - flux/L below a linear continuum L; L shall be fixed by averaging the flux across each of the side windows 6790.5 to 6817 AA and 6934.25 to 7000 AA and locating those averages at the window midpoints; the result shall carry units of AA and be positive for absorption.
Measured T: 4.6 AA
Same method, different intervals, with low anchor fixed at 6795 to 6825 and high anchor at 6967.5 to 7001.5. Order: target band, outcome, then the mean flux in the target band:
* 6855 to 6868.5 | 1.34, 4.18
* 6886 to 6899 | 0.64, 4.53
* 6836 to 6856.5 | 0.59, 4.45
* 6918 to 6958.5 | -1.29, 5.1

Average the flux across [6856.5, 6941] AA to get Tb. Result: 4.61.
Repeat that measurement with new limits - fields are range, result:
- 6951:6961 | 5.33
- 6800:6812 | 4.51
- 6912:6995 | 5.09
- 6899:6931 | 4.76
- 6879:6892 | 4.58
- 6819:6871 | 4.31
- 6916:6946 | 4.95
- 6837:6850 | 4.52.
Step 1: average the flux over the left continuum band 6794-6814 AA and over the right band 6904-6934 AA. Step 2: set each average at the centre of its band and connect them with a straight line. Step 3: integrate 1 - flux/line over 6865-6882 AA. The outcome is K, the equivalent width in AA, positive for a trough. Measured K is 0.9 AA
